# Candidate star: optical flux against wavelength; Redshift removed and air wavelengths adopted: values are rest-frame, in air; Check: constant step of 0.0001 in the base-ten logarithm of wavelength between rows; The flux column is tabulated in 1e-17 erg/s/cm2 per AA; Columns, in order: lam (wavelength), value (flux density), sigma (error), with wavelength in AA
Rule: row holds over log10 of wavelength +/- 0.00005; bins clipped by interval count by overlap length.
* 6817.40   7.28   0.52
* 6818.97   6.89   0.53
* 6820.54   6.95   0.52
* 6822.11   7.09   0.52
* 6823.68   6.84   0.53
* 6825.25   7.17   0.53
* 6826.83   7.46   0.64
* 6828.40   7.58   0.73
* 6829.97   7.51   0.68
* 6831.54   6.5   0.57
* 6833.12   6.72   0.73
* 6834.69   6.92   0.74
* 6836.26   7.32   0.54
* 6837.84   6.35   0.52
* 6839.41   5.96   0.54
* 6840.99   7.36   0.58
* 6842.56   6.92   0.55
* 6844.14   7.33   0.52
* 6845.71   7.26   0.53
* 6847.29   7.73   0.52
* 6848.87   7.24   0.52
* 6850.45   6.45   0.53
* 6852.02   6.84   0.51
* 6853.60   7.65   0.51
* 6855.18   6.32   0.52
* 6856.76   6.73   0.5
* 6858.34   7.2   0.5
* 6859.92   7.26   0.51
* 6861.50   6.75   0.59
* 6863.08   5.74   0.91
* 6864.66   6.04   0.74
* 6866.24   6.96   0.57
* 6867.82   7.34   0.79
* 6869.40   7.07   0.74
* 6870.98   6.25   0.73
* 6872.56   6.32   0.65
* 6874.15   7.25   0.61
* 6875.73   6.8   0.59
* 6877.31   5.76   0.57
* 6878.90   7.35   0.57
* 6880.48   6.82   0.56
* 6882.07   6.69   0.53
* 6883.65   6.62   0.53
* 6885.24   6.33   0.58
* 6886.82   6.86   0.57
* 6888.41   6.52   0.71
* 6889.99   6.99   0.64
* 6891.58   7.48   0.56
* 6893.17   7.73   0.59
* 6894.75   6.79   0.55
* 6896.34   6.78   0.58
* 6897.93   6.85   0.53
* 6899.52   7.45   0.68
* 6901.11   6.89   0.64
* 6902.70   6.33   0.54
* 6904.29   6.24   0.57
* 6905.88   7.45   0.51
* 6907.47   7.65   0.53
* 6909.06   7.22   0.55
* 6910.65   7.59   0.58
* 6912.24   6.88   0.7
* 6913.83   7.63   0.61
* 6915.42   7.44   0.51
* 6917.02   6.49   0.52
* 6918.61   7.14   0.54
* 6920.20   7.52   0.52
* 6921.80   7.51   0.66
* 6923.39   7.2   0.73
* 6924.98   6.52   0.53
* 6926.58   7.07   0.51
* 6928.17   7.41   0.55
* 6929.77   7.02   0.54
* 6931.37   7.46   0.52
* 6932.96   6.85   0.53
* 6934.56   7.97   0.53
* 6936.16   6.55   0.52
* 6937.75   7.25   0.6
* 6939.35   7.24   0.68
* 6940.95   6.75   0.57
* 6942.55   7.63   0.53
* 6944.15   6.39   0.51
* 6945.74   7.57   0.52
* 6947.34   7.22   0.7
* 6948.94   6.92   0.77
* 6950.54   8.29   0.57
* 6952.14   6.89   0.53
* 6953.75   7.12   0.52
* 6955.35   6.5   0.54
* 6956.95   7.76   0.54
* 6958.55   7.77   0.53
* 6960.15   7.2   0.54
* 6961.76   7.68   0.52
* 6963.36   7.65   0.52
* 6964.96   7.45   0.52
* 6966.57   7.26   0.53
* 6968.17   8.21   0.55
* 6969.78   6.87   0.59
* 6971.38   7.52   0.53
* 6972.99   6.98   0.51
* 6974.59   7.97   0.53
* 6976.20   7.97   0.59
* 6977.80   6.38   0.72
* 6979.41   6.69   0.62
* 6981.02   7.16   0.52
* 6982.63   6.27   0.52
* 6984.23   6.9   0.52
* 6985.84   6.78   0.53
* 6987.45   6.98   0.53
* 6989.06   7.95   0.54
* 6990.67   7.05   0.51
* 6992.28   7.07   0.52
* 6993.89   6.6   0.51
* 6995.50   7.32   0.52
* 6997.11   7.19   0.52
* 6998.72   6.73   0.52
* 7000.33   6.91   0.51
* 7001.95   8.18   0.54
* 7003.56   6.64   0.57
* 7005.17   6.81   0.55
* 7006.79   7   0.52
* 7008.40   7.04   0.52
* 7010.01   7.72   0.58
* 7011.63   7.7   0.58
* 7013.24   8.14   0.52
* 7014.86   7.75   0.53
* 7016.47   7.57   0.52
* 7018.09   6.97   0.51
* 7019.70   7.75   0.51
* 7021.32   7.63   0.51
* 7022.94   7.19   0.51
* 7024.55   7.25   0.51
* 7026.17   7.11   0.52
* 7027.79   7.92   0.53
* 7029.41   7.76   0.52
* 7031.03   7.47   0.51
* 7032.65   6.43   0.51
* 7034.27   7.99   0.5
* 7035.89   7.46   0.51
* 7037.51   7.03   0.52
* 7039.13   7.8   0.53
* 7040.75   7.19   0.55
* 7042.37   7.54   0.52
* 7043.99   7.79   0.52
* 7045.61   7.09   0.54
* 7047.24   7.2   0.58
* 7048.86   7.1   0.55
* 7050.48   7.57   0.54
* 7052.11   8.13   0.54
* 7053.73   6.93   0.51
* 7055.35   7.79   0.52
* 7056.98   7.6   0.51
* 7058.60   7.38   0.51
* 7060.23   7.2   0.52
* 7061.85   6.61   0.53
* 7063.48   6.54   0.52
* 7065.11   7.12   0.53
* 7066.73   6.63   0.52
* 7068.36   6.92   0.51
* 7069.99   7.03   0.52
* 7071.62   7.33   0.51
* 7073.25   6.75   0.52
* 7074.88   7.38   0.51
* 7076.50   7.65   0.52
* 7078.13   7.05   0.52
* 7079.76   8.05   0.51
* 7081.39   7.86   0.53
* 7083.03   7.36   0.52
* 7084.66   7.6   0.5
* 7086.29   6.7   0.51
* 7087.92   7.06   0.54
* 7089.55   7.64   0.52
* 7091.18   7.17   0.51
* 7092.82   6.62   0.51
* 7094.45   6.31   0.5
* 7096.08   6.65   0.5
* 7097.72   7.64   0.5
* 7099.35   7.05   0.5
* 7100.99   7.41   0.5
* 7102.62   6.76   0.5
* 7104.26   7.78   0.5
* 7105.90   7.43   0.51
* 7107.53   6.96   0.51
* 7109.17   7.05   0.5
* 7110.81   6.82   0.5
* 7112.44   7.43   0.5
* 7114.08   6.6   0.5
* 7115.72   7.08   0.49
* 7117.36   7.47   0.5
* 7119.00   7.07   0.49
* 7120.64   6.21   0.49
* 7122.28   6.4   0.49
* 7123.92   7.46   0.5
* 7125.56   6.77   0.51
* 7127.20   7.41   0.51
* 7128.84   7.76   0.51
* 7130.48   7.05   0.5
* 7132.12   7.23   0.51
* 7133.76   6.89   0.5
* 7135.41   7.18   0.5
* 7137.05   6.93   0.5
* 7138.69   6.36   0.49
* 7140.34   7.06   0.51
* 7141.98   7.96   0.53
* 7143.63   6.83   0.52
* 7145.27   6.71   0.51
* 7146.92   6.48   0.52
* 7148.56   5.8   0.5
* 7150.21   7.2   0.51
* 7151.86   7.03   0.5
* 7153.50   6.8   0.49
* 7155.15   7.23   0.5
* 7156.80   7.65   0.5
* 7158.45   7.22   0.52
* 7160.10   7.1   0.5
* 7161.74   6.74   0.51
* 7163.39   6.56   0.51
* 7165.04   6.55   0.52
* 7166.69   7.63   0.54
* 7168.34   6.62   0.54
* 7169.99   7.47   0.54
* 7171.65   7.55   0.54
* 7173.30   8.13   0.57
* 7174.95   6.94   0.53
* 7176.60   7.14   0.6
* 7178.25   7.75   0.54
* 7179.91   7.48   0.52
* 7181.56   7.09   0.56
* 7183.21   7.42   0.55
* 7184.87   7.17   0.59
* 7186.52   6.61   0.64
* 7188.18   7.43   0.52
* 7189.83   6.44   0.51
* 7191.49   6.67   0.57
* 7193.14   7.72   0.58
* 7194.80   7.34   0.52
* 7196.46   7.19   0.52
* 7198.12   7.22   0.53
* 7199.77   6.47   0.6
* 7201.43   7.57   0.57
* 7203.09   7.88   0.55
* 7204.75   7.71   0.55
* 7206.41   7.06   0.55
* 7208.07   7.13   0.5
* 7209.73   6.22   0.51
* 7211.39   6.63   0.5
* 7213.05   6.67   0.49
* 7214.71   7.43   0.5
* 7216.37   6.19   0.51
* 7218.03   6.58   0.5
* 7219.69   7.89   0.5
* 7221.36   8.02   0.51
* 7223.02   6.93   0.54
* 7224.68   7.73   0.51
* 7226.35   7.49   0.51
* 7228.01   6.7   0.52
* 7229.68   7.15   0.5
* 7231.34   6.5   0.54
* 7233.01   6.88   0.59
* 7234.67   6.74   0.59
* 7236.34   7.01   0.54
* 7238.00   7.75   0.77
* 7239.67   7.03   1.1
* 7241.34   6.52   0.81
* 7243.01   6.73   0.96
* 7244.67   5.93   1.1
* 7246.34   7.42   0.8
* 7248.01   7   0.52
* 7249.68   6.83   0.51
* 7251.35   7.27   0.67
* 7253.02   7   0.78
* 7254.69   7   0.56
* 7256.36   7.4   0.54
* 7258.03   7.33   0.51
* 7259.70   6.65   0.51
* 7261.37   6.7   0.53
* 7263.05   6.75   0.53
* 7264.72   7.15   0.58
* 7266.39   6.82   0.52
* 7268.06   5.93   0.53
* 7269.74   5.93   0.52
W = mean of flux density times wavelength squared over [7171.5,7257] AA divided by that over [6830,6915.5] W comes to 1.13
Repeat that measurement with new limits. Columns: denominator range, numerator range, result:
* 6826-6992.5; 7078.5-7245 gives 1.08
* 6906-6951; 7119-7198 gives 1.05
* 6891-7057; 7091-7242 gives 1.03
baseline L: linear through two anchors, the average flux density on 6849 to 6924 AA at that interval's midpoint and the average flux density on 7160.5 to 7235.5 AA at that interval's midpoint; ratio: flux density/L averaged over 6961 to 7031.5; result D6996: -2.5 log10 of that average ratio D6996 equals -0.05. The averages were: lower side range 6.92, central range 7.3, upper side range 7.12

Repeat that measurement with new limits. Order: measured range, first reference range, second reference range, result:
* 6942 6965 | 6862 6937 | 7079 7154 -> -0.053 mag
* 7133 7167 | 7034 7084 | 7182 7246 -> 0.034 mag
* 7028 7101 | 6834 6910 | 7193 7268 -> -0.046 mag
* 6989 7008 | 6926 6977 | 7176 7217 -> 0.030 mag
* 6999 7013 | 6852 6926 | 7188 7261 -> -0.046 mag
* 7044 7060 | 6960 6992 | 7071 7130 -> -0.036 mag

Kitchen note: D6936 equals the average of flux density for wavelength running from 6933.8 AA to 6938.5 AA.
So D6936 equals 7.26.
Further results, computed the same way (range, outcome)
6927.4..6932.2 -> 7.29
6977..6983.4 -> 6.62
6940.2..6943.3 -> 7.19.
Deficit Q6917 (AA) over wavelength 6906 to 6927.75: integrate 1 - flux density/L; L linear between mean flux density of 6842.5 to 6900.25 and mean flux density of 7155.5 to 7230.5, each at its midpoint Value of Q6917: -0.99 AA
